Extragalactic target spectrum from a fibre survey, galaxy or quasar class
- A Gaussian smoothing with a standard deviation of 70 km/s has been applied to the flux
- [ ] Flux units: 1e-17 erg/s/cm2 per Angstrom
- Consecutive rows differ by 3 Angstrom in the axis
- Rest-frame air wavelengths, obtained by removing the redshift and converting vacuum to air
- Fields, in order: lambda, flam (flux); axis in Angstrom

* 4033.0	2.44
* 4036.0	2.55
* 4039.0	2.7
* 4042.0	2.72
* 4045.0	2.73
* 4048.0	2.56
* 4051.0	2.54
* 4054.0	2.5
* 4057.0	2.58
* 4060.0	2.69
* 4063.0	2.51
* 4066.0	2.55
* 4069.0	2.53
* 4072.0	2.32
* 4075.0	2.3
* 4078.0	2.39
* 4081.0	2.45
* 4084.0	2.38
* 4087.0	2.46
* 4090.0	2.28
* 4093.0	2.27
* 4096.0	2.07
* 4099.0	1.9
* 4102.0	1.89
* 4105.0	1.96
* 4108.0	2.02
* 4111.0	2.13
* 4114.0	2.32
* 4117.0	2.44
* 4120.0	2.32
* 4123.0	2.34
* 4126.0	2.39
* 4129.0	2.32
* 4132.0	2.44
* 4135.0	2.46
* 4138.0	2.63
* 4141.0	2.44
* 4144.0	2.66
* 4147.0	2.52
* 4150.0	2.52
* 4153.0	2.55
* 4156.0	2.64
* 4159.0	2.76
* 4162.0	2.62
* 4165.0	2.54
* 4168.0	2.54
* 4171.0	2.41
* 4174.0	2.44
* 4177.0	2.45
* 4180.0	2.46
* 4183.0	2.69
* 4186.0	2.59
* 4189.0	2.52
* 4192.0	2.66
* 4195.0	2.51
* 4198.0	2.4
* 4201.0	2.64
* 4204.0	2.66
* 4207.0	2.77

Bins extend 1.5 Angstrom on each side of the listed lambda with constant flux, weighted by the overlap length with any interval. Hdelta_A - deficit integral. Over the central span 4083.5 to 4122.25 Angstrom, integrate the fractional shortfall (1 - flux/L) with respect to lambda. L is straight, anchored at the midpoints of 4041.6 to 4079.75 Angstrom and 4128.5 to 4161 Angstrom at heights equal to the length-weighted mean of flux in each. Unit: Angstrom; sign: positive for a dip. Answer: 5.4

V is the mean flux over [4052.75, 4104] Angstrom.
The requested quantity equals 2.35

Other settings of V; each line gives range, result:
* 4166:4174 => 2.47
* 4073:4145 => 2.3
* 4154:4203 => 2.56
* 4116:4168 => 2.51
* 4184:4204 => 2.56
